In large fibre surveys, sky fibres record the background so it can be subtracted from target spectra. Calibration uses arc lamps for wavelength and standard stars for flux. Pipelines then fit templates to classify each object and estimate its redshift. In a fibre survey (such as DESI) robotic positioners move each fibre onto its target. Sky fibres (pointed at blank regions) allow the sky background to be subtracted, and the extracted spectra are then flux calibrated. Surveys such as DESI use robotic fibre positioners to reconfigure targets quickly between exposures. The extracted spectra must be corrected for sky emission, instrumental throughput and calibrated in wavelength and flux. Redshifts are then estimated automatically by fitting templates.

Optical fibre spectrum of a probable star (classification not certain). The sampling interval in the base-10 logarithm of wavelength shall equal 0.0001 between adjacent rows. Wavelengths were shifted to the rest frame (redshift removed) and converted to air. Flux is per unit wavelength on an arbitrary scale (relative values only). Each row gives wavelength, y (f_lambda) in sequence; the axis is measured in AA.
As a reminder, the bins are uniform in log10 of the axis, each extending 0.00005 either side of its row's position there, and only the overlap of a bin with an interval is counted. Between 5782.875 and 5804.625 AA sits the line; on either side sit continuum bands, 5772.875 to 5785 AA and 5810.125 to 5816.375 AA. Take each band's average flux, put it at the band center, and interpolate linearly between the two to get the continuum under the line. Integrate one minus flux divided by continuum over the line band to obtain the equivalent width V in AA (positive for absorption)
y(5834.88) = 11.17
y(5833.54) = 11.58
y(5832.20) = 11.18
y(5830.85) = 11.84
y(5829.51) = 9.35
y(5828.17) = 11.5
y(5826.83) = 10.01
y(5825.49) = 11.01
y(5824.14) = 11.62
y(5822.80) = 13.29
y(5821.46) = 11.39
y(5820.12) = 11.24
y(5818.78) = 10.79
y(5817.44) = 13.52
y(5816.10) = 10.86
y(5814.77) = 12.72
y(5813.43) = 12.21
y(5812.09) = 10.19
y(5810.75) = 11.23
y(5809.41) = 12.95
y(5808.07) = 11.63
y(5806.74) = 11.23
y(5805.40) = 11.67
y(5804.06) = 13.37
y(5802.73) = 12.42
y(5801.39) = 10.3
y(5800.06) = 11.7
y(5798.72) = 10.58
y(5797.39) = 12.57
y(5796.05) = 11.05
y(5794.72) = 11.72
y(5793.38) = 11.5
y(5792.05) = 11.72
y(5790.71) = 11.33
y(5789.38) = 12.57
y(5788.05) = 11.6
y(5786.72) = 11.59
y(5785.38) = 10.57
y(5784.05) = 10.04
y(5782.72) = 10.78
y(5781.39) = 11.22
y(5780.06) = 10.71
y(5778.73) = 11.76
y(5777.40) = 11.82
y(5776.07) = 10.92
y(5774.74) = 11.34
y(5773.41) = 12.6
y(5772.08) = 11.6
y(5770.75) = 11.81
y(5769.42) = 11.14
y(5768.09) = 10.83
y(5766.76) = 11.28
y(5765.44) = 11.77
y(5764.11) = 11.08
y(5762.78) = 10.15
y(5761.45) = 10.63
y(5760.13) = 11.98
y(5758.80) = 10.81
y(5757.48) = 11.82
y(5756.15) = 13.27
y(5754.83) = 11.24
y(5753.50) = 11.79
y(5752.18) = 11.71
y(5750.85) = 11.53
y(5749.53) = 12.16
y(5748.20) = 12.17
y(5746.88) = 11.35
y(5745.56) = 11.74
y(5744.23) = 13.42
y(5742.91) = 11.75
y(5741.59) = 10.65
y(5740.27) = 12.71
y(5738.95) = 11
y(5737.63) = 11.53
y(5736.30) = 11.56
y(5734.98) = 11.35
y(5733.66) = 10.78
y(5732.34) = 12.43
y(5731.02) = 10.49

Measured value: -0.3 AA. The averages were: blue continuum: 11.2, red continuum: 11.5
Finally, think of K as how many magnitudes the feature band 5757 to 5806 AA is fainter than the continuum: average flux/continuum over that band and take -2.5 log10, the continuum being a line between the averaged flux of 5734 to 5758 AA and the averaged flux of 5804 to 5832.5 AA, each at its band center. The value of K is 0.025 mag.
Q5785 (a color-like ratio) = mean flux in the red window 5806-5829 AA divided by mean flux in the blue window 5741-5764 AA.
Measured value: 1.0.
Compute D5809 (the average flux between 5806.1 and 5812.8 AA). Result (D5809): 11.4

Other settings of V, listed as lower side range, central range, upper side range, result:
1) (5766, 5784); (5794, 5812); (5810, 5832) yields -0.5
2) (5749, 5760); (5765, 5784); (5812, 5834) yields 0.6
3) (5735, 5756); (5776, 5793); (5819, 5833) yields 0.3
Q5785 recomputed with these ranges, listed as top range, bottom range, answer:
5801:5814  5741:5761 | 0.99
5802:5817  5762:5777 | 1.05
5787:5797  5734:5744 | 1.01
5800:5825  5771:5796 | 1.03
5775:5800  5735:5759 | 0.96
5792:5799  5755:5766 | 1.01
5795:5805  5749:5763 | 1.01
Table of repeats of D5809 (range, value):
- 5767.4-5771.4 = 11.2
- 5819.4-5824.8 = 11.9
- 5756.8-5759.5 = 11.3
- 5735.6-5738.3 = 11.5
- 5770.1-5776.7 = 11.7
